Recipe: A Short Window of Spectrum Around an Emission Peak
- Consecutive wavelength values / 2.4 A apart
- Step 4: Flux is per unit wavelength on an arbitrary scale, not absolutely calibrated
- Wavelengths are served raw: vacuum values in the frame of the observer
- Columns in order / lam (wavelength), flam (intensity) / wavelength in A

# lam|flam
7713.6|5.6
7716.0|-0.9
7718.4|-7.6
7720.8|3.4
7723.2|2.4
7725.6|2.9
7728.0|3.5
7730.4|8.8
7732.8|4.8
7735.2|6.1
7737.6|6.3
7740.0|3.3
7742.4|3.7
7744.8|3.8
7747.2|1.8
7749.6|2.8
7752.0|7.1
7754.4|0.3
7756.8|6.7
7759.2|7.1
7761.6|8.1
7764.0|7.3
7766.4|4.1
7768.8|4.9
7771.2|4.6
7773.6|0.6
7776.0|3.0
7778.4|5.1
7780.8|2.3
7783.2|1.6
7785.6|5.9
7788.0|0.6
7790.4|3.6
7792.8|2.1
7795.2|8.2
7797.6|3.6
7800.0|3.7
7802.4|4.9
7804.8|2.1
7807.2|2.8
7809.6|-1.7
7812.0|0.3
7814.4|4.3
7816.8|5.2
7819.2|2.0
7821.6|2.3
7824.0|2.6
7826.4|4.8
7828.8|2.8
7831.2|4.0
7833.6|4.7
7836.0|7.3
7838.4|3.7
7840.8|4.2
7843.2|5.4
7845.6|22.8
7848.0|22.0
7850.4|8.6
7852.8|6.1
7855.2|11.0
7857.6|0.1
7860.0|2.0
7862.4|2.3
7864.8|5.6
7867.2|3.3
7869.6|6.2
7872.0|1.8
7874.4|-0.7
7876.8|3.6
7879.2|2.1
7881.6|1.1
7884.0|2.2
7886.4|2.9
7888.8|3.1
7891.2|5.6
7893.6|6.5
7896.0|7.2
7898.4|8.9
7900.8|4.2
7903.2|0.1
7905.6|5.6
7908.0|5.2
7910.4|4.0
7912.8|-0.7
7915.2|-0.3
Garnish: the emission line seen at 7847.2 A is H-gamma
